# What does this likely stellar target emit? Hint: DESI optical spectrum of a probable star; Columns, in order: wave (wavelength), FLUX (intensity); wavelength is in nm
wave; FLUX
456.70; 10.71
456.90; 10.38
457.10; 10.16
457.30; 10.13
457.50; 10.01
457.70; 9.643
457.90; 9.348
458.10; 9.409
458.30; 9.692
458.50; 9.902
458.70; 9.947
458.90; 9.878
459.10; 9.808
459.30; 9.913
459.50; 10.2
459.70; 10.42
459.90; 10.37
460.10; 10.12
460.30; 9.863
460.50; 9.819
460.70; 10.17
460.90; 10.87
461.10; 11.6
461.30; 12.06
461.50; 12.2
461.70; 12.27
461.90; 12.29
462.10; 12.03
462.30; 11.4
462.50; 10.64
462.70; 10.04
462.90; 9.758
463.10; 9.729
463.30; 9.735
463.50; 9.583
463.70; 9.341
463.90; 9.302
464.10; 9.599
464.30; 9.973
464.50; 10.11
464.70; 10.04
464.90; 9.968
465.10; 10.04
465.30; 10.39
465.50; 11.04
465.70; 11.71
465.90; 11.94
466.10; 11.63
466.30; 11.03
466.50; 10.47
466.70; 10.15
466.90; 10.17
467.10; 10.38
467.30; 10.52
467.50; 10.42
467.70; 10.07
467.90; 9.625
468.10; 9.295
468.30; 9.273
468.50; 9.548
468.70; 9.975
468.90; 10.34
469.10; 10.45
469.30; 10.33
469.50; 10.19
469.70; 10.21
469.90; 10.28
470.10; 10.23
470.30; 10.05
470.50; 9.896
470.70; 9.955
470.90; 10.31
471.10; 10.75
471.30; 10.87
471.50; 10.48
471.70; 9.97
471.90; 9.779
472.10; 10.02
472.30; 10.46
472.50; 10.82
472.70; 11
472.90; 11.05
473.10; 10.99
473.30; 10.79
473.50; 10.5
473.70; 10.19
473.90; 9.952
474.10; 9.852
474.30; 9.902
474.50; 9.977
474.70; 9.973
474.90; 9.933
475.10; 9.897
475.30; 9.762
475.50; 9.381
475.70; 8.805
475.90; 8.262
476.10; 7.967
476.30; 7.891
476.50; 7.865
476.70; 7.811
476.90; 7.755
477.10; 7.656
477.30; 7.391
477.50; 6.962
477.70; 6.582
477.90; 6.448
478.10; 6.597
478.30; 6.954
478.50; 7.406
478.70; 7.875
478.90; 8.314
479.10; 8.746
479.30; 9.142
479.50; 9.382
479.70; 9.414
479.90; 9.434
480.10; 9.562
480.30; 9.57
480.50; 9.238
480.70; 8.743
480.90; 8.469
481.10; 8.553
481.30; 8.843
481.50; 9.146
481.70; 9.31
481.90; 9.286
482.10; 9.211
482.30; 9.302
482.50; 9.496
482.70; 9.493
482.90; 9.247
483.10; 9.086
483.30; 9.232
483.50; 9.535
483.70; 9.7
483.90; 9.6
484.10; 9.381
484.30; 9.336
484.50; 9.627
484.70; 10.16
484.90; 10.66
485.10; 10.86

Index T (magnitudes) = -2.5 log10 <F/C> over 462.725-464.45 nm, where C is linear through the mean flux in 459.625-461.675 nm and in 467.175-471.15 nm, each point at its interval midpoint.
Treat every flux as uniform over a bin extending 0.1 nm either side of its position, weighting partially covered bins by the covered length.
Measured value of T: 0.10 mag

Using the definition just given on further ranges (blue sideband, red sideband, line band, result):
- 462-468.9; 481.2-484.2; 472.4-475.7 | -0.04 mag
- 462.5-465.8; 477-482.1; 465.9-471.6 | -0.08 mag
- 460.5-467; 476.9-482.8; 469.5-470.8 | -0.03 mag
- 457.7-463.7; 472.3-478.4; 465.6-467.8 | -0.10 mag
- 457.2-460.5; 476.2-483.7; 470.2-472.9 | -0.14 mag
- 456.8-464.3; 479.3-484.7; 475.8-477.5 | 0.22 mag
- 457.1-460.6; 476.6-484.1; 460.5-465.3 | -0.09 mag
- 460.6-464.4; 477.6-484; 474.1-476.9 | 0.04 mag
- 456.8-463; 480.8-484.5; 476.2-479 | 0.27 mag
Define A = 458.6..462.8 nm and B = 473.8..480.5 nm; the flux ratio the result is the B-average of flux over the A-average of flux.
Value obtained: 0.80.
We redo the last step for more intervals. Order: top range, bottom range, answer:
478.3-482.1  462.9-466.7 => 0.86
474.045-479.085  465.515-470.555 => 0.80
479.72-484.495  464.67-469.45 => 0.89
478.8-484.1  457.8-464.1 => 0.89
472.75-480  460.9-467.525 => 0.83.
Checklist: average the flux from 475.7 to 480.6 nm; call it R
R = 8.11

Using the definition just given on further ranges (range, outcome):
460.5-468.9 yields 10.5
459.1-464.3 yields 10.5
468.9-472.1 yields 10.2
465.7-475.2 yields 10.3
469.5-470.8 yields 10.1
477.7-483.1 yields 8.7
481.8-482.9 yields 9.35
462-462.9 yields 10.9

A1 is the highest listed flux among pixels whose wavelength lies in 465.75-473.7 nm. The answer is 11.94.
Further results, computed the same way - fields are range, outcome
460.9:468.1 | 12.29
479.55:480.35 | 9.57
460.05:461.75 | 12.27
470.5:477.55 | 11.05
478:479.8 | 9.414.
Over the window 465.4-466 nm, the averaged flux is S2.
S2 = 11.6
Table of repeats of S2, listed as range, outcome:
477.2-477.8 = 6.98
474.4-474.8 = 9.98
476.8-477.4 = 7.6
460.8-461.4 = 11.5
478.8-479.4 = 8.73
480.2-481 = 9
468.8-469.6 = 10.3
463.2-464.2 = 9.51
